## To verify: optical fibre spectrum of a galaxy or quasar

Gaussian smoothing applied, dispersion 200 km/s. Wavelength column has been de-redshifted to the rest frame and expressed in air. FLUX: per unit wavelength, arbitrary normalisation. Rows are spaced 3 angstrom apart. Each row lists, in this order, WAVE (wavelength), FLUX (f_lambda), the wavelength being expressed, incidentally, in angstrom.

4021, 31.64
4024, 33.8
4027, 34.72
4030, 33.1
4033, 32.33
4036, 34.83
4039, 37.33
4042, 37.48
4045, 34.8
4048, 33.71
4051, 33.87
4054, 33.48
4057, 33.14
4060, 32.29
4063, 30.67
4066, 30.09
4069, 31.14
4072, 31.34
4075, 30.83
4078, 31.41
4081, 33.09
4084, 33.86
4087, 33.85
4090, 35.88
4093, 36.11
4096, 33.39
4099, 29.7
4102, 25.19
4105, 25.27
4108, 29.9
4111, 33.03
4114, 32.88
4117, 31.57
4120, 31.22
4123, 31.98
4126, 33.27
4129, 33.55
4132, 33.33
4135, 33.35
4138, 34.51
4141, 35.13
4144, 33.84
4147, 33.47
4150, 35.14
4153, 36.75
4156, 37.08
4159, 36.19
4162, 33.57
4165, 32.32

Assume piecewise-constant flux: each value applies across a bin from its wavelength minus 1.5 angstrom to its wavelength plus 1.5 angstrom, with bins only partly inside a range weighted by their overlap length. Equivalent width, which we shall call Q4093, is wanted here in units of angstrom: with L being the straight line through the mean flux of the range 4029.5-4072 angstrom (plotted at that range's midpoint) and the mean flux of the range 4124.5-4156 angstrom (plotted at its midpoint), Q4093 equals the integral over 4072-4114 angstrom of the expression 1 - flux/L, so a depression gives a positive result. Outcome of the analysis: 2.68 angstrom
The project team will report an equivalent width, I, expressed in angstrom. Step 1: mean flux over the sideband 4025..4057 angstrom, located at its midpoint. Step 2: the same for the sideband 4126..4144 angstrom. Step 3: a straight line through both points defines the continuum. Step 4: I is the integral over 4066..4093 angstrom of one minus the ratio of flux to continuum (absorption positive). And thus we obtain 1.2 angstrom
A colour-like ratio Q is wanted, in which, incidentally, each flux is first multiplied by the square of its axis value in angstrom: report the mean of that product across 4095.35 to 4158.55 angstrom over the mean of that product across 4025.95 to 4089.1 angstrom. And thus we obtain 1.02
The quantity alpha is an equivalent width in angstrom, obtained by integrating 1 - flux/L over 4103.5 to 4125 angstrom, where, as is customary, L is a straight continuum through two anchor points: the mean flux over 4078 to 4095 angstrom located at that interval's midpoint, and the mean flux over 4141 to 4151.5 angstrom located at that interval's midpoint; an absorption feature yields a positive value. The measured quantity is 2.1 angstrom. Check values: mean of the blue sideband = 34.2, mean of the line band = 30.9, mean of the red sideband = 34.3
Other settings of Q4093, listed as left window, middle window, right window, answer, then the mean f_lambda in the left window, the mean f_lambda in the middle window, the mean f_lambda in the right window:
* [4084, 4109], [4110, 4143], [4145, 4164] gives 0.28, 31.3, 33.1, 35.2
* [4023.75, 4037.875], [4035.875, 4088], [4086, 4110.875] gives -0.77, 33.8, 33.1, 31.2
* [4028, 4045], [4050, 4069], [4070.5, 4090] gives 0.93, 35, 32.1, 32.7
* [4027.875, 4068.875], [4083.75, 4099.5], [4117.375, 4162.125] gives -0.11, 33.6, 34.1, 34.1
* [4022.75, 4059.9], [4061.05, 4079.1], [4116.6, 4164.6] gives 1.73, 34.3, 30.9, 34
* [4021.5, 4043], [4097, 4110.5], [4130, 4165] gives 2.53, 34.6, 28.1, 34.6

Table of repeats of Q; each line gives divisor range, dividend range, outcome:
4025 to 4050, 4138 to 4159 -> 1.07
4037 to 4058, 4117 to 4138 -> 0.98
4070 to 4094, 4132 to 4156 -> 1.08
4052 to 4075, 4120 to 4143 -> 1.09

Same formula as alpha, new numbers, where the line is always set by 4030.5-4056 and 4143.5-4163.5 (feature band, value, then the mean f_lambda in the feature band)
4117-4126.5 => 0.84 angstrom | 31.9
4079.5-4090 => 0.28 angstrom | 33.9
